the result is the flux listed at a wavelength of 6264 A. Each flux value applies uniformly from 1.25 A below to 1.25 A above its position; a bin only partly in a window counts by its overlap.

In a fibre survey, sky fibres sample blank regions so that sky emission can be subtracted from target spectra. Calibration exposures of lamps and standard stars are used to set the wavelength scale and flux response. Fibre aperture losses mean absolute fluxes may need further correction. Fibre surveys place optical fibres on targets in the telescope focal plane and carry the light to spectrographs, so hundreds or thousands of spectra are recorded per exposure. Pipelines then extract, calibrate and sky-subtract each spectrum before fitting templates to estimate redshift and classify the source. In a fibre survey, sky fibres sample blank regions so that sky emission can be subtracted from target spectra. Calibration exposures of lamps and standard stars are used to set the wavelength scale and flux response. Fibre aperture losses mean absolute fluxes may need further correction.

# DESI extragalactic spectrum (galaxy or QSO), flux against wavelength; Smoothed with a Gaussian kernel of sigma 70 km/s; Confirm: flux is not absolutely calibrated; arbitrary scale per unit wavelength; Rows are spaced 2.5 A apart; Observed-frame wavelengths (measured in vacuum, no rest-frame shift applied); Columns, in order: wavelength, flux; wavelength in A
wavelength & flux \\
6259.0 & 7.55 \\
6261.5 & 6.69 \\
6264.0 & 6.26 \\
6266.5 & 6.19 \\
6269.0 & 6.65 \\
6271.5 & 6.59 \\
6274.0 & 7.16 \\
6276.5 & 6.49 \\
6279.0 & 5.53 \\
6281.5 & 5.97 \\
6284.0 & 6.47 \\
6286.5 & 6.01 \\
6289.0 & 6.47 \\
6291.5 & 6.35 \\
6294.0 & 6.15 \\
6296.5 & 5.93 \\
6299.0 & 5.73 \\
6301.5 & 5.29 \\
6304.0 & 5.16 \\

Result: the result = 6.26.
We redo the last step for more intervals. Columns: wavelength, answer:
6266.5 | 6.19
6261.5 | 6.69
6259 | 7.55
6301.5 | 5.29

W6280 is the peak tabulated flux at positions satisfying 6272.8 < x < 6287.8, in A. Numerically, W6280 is 7.16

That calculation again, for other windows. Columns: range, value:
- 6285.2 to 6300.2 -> 6.47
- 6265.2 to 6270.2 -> 6.65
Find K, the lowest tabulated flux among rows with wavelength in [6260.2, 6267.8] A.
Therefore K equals 6.19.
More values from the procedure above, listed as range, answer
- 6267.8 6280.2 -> 5.53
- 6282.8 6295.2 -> 6.01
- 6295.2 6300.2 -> 5.73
